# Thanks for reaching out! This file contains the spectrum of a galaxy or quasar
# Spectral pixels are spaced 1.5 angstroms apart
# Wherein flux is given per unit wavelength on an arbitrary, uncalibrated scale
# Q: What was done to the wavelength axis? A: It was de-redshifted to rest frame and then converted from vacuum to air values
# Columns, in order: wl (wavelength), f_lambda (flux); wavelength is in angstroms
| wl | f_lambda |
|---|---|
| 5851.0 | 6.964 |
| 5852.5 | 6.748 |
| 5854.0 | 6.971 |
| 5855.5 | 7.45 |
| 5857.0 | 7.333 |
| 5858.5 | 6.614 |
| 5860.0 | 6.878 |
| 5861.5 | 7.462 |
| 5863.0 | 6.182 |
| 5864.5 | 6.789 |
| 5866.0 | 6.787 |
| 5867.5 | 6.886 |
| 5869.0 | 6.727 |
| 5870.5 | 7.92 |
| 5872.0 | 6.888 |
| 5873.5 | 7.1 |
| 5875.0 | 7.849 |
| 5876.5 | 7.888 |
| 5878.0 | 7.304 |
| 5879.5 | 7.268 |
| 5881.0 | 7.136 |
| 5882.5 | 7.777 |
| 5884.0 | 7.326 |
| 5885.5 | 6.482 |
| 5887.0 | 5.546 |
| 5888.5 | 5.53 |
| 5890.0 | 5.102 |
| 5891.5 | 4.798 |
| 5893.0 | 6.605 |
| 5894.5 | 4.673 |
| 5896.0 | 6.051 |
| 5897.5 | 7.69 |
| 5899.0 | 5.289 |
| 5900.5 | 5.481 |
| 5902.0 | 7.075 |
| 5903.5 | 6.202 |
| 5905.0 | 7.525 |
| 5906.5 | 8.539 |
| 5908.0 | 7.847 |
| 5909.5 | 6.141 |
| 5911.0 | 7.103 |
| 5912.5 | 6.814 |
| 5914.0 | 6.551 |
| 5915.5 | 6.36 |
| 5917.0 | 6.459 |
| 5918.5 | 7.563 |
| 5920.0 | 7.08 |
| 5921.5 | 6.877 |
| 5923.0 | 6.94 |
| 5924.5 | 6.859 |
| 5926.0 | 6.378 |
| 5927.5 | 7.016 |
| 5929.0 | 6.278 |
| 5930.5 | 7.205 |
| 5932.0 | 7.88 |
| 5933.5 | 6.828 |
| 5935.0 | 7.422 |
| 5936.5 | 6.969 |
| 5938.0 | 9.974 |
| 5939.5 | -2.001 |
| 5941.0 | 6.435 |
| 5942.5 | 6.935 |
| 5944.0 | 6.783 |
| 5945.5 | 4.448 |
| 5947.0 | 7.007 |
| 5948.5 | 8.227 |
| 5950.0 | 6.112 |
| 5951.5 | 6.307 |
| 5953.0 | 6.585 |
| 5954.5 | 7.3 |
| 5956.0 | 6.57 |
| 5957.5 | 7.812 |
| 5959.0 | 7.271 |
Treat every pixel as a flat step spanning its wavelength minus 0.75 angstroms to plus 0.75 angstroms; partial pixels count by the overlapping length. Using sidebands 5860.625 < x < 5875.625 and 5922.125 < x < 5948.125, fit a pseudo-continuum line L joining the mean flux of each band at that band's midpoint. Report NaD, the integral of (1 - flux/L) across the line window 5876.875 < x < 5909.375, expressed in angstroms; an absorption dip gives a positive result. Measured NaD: 1.36 angstroms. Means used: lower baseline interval 7.05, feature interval 6.54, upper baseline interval 6.46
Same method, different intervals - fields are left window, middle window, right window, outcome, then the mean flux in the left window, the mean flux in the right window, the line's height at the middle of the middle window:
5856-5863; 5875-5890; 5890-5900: -1.6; 6.99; 5.79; 6.21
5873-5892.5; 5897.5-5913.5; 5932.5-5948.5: -0.8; 6.69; 6.21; 6.5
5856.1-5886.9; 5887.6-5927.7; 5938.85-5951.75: -1.1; 7.1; 5.61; 6.37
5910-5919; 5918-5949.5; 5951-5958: 1.0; 6.77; 6.9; 6.83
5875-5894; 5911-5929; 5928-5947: -1.1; 6.59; 6.3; 6.4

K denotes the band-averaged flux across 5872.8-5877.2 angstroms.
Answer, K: 7.62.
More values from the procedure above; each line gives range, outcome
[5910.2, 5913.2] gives 6.95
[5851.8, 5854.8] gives 6.87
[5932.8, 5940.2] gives 5.88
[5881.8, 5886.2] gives 7.2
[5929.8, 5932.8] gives 7.54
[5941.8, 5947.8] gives 6.3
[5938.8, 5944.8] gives 4.59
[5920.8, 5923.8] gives 6.91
